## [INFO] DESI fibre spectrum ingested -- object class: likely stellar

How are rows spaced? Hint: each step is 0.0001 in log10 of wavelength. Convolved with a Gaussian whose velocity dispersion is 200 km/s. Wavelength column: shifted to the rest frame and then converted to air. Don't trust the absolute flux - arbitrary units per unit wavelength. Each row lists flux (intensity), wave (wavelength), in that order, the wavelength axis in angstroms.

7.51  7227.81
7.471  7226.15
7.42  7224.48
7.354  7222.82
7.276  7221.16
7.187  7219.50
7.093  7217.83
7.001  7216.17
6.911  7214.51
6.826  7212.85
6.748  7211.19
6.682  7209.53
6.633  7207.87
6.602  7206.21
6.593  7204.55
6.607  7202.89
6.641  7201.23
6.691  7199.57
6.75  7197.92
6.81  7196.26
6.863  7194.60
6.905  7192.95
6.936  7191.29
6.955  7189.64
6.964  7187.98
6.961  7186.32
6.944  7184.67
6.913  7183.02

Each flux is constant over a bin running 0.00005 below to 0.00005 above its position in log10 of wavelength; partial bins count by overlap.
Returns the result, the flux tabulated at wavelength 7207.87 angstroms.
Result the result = 6.633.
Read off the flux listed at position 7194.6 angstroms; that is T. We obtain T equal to 6.863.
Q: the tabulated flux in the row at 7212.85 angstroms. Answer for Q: 6.826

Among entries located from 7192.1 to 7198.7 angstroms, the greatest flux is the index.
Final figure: 6.905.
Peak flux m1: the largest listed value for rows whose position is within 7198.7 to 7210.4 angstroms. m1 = 6.691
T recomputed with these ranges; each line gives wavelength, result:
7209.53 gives 6.682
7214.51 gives 6.911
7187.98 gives 6.964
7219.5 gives 7.187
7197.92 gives 6.75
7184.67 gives 6.944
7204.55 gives 6.593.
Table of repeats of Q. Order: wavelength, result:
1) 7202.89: 6.607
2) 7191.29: 6.936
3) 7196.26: 6.81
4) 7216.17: 7.001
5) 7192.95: 6.905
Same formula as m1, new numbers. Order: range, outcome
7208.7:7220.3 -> 7.187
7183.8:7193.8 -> 6.964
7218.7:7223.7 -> 7.354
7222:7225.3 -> 7.42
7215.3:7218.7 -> 7.093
